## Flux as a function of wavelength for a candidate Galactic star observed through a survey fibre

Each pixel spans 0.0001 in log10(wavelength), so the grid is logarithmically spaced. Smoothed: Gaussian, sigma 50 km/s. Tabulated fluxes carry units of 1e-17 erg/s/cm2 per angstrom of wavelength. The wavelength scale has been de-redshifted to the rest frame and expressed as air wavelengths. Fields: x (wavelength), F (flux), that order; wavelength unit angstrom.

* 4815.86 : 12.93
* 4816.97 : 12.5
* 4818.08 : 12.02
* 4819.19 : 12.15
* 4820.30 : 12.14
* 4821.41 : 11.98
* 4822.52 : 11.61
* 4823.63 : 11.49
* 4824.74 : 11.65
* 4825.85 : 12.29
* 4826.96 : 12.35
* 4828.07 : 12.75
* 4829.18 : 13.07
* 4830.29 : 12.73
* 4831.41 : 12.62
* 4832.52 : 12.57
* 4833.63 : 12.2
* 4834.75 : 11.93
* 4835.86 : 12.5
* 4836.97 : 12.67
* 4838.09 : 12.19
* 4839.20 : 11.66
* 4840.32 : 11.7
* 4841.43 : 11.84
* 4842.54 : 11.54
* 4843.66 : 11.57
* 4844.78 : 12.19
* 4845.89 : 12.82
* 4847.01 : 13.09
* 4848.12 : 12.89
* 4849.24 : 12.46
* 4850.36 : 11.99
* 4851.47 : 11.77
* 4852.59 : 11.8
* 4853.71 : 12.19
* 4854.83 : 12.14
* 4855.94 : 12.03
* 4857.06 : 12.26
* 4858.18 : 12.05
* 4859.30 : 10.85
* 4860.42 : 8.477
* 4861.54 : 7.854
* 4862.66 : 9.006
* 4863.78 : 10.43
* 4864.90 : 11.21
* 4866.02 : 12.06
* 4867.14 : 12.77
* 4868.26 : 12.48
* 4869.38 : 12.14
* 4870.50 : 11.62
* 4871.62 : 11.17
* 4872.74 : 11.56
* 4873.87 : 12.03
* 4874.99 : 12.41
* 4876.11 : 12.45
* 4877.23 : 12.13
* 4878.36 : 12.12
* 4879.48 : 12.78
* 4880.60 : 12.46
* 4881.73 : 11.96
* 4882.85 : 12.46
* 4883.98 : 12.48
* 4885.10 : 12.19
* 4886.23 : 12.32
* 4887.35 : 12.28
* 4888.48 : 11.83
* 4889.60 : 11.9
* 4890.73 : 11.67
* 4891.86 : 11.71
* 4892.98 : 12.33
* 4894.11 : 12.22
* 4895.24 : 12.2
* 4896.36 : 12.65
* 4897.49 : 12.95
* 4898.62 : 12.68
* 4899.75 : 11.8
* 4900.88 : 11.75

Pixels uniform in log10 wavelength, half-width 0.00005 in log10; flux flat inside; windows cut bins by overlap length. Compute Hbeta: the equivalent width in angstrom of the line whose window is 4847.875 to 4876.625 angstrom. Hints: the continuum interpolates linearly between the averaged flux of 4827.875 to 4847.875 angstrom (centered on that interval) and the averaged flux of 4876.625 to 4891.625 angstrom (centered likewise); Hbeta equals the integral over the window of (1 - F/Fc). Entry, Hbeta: 1.7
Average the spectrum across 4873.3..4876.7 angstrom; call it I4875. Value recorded 12.3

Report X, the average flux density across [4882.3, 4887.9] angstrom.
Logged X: 12.3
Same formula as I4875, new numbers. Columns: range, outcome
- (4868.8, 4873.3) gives 11.6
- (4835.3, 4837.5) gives 12.6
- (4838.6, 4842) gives 11.8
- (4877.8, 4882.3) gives 12.3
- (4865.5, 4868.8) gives 12.4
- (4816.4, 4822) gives 12.2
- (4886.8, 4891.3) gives 11.9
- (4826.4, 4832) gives 12.7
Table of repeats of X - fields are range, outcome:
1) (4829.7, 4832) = 12.7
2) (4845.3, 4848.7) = 12.9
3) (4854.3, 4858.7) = 12.1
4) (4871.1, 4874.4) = 11.6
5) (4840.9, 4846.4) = 12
